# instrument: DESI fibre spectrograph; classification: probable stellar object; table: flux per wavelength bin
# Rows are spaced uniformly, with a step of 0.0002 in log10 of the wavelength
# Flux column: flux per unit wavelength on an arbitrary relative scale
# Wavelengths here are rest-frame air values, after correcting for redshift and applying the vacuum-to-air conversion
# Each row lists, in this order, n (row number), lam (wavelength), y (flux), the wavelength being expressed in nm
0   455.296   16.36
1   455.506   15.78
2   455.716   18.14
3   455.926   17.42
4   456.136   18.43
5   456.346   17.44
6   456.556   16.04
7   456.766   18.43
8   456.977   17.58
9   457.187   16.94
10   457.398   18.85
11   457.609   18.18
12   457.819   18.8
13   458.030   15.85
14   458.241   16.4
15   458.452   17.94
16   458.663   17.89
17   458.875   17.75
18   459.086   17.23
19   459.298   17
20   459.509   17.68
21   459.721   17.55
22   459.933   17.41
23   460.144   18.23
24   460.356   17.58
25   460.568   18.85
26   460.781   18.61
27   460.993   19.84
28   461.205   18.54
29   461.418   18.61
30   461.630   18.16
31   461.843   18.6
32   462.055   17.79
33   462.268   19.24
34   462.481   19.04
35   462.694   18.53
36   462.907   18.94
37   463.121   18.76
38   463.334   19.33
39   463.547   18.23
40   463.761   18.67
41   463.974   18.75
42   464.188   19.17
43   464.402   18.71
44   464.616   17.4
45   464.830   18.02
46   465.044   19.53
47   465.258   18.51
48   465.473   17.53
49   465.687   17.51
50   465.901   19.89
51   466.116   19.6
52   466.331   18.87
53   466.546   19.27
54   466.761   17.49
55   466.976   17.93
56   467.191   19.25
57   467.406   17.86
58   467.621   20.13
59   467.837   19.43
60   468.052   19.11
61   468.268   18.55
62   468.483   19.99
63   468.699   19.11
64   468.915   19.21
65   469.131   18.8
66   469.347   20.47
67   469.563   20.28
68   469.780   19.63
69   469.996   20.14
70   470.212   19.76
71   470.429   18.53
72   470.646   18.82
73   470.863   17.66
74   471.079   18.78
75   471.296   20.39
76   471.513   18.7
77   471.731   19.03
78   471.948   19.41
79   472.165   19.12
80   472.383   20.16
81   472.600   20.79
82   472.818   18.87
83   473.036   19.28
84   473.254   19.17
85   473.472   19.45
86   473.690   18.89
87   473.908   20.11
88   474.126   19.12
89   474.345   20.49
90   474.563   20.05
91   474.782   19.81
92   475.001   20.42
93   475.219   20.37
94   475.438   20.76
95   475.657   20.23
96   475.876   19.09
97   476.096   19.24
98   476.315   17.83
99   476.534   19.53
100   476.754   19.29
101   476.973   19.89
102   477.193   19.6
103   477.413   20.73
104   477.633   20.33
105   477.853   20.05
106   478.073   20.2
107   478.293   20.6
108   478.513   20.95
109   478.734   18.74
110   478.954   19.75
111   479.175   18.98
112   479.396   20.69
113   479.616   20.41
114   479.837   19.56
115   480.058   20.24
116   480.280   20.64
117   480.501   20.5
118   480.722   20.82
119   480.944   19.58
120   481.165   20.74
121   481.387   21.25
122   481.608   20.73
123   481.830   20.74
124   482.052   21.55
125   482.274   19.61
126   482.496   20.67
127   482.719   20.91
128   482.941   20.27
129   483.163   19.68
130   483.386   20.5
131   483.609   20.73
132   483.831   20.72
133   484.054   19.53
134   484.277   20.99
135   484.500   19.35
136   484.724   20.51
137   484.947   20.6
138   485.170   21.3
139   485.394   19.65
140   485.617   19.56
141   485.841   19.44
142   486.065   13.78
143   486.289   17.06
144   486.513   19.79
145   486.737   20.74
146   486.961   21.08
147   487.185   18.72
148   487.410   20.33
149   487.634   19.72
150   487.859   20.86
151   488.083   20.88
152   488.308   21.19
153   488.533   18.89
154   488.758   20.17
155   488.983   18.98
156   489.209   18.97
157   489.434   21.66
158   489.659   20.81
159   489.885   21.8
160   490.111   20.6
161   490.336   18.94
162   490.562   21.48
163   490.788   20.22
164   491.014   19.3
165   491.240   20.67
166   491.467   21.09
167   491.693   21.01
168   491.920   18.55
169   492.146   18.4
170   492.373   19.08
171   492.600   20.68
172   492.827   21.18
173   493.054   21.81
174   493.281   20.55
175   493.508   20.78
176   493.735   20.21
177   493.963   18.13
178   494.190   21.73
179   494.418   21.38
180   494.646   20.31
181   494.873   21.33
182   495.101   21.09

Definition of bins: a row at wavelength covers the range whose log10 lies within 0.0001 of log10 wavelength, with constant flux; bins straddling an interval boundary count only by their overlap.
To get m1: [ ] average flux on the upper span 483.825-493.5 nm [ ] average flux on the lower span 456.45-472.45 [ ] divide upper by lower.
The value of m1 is 1.08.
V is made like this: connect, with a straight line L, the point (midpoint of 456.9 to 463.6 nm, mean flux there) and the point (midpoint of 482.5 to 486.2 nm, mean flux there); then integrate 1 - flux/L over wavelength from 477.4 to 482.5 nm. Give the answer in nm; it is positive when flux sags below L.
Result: -0.21 nm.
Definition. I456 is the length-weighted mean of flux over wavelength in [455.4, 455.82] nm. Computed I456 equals 16.9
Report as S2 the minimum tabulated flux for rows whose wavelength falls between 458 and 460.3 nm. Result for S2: 15.85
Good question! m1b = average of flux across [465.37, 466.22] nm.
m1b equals 18.6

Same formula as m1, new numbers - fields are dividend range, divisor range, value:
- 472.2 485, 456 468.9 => 1.09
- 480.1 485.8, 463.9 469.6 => 1.08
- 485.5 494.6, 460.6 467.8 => 1.07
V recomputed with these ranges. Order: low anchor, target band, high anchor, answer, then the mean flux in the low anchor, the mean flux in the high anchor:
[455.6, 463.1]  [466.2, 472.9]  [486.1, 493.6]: -0.18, 18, 20.1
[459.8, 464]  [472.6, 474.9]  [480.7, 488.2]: -0.03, 18.6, 20.1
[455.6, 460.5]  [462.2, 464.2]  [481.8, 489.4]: -0.09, 17.6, 19.9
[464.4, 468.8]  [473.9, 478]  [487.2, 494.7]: -0.10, 18.7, 20.3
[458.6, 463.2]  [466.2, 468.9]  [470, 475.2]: 0.00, 18.3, 19.5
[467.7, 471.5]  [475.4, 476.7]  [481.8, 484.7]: 0.03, 19.3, 20.4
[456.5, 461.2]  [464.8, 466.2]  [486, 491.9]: -0.03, 17.8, 20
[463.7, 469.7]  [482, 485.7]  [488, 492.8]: -0.10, 18.9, 20.2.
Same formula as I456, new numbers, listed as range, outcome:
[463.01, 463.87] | 18.8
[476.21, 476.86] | 18.9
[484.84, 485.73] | 20.3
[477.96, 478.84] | 20.1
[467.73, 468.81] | 19.2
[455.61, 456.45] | 17.9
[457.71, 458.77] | 17.4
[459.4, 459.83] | 17.6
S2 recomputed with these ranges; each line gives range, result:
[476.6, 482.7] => 18.74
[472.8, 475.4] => 18.87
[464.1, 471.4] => 17.4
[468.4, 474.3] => 17.66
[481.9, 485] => 19.35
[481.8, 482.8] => 19.61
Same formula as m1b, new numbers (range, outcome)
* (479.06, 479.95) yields 19.9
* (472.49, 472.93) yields 19.8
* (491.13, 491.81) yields 20.9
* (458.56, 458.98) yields 17.8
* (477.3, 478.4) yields 20.4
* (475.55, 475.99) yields 19.6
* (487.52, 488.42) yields 20.7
